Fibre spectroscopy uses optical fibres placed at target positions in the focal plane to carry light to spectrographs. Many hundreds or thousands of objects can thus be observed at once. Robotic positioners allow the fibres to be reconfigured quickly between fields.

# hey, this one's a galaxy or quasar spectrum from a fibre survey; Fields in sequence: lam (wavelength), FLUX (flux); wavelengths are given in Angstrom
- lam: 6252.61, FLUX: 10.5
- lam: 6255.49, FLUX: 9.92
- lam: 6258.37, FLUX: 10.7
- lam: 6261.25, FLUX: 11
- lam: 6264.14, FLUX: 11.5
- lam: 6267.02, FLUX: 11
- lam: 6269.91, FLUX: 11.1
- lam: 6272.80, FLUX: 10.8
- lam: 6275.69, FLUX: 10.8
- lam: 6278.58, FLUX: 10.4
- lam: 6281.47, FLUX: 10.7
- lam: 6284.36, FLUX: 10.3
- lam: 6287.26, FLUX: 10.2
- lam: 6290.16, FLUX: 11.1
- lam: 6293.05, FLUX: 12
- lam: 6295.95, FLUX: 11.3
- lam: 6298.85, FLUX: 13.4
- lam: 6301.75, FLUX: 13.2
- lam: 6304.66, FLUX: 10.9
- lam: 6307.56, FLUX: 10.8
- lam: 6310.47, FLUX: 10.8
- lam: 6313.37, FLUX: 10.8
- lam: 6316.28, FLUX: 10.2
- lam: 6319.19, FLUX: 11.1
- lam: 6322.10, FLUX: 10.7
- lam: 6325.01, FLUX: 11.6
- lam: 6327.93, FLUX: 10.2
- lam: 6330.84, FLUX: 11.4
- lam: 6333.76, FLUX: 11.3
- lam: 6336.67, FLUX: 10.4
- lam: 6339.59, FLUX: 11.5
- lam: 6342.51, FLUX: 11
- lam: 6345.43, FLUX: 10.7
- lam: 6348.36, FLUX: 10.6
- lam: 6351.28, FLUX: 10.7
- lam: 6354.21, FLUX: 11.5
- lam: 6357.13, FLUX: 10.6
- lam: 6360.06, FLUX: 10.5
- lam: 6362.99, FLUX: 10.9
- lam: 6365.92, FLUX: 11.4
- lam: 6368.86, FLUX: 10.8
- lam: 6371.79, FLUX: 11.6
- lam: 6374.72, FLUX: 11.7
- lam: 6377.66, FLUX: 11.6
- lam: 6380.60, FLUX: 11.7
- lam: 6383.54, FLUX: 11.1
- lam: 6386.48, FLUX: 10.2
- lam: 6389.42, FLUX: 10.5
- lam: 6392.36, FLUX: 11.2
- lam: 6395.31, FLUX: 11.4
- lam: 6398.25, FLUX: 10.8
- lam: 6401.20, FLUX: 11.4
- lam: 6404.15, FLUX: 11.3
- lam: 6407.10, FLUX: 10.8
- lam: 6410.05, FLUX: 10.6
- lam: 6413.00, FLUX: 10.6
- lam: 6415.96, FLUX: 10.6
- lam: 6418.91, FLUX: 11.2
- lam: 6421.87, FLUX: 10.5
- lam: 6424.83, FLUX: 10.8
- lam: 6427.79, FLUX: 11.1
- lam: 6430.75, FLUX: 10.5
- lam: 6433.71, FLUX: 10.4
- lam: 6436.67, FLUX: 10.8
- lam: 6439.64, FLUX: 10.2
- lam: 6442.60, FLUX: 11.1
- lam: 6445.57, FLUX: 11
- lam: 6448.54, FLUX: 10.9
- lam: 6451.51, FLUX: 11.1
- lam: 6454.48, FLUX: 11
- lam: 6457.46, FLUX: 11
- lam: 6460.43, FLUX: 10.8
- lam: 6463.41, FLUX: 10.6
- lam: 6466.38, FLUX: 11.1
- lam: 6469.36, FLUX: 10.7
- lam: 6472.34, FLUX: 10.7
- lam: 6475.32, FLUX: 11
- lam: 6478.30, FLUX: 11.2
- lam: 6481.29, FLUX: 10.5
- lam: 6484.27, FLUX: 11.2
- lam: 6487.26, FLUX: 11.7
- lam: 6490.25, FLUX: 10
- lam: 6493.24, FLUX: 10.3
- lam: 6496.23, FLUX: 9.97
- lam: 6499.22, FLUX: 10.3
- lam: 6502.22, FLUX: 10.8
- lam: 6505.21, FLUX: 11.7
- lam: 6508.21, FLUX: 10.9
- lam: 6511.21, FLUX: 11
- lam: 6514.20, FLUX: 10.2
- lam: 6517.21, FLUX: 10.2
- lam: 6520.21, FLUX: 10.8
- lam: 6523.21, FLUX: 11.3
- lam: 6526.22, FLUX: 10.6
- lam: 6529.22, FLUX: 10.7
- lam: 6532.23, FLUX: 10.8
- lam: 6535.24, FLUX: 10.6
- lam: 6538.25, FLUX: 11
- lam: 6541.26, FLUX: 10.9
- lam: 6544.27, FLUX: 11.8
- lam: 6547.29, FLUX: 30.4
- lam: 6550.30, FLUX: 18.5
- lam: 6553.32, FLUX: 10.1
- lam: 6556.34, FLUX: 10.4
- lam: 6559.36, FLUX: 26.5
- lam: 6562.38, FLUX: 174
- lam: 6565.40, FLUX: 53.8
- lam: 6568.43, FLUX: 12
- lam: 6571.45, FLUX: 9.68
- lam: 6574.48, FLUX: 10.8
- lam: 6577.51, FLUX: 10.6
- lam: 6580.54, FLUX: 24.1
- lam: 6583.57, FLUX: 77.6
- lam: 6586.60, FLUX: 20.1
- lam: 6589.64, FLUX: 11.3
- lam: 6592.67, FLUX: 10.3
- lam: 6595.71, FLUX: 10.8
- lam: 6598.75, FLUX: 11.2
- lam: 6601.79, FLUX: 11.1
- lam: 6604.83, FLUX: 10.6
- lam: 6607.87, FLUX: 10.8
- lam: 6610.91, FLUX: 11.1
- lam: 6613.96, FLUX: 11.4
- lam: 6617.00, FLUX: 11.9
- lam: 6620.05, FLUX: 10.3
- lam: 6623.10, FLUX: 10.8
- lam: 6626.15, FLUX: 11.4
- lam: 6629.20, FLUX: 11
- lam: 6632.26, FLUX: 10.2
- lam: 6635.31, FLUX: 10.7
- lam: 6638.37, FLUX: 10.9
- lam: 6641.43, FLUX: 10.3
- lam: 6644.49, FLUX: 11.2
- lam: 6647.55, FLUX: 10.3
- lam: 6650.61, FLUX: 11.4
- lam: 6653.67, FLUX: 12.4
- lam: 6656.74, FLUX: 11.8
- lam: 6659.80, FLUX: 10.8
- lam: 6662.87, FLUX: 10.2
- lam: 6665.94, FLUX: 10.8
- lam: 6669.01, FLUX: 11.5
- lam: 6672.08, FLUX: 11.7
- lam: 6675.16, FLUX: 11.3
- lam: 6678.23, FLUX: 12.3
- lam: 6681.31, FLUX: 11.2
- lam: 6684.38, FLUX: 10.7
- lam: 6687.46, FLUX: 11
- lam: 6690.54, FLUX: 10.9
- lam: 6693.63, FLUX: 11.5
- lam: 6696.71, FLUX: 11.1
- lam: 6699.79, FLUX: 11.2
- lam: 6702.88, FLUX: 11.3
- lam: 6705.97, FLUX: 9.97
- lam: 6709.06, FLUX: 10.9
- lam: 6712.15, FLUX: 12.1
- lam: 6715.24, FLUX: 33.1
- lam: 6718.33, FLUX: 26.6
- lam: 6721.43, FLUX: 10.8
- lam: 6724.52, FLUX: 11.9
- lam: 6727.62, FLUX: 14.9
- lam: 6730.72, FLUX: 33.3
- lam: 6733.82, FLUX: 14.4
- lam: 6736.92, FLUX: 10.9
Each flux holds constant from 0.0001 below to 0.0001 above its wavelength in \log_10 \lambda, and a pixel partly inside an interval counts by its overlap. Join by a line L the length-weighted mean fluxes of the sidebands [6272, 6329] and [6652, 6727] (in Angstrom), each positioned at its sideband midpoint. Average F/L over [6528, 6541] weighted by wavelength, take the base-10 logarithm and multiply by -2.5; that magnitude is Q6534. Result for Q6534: 0.127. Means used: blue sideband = 11.1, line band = 10.8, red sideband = 12.8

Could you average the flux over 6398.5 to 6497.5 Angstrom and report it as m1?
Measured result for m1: 10.8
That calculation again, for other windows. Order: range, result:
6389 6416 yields 11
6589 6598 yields 10.8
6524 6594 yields 25.4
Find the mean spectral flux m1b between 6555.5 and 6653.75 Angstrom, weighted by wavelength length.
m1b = 20.5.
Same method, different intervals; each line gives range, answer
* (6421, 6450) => 10.7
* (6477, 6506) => 10.7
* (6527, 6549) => 13.7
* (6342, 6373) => 10.9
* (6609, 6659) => 11.1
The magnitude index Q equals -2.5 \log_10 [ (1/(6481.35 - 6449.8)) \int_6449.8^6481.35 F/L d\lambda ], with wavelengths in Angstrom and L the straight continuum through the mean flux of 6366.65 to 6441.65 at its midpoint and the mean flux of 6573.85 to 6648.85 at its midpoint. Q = 0.103 mag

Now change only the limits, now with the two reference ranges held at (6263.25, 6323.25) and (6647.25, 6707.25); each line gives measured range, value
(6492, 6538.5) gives 0.046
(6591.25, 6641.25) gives 0.028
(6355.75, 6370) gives 0.028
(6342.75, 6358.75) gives 0.028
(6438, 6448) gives 0.035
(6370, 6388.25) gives -0.017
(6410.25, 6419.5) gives 0.039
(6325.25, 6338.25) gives 0.020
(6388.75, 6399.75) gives 0.011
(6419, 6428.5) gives 0.030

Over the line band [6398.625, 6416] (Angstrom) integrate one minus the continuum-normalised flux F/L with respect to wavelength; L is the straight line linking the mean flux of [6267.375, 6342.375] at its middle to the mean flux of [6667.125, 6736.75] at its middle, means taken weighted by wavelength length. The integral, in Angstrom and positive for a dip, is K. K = 1.4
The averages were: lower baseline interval 11.1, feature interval 10.9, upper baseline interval 14.2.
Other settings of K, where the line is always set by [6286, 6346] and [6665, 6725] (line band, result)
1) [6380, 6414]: 1.9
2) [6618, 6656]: 5.6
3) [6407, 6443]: 3.2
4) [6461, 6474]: 1.3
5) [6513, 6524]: 1.5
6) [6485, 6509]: 2.8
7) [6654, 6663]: 1.2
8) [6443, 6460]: 1.3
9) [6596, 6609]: 1.8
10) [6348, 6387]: 1.2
